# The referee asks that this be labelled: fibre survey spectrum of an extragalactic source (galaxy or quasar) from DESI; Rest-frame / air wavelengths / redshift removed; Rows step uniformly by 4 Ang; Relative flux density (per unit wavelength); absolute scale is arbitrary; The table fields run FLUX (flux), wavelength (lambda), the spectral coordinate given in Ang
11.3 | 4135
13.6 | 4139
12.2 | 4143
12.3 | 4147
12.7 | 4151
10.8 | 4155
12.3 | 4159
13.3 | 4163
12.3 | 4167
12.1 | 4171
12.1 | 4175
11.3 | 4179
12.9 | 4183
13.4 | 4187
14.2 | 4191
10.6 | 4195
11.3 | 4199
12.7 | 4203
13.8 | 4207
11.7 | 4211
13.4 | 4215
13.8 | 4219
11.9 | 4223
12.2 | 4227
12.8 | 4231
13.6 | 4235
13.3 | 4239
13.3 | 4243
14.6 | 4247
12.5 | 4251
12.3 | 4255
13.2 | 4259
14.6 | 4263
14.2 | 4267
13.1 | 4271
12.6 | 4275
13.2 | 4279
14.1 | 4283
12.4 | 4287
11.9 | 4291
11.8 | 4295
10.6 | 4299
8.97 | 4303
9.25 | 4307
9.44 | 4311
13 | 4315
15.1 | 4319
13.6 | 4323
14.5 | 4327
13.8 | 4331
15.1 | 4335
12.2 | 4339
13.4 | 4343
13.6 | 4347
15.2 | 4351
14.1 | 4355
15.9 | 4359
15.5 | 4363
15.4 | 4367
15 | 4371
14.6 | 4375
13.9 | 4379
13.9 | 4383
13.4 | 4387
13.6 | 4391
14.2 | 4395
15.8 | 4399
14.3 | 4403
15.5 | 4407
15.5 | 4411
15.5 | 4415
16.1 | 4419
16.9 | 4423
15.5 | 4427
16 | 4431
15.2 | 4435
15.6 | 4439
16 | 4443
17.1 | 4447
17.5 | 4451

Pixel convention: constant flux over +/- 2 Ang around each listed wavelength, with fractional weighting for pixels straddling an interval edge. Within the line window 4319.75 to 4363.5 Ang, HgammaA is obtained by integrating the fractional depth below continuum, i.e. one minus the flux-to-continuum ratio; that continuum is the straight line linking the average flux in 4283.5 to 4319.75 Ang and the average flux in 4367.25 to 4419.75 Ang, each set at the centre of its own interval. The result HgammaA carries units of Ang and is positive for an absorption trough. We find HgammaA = -4.9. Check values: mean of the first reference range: 11.4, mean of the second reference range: 14.7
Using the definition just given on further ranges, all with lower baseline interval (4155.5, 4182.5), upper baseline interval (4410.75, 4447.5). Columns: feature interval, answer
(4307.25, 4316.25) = 2.2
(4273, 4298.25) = 2.4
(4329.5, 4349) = 1.3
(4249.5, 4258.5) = 0.6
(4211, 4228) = 0.2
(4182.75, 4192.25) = -0.8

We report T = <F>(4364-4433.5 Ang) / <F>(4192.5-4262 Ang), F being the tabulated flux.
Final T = 1.17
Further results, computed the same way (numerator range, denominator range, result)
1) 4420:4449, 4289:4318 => 1.48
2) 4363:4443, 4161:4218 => 1.20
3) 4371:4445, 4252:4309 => 1.23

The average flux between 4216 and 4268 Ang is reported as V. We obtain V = 13.2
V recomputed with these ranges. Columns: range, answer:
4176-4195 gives 12.7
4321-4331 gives 14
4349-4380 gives 15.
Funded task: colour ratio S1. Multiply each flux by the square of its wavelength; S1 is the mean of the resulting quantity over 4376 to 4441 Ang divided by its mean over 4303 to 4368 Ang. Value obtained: 1.15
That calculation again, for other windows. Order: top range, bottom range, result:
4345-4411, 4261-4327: 1.23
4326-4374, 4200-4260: 1.18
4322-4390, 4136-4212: 1.26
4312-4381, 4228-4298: 1.13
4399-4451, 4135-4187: 1.45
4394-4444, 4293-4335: 1.34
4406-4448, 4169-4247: 1.38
